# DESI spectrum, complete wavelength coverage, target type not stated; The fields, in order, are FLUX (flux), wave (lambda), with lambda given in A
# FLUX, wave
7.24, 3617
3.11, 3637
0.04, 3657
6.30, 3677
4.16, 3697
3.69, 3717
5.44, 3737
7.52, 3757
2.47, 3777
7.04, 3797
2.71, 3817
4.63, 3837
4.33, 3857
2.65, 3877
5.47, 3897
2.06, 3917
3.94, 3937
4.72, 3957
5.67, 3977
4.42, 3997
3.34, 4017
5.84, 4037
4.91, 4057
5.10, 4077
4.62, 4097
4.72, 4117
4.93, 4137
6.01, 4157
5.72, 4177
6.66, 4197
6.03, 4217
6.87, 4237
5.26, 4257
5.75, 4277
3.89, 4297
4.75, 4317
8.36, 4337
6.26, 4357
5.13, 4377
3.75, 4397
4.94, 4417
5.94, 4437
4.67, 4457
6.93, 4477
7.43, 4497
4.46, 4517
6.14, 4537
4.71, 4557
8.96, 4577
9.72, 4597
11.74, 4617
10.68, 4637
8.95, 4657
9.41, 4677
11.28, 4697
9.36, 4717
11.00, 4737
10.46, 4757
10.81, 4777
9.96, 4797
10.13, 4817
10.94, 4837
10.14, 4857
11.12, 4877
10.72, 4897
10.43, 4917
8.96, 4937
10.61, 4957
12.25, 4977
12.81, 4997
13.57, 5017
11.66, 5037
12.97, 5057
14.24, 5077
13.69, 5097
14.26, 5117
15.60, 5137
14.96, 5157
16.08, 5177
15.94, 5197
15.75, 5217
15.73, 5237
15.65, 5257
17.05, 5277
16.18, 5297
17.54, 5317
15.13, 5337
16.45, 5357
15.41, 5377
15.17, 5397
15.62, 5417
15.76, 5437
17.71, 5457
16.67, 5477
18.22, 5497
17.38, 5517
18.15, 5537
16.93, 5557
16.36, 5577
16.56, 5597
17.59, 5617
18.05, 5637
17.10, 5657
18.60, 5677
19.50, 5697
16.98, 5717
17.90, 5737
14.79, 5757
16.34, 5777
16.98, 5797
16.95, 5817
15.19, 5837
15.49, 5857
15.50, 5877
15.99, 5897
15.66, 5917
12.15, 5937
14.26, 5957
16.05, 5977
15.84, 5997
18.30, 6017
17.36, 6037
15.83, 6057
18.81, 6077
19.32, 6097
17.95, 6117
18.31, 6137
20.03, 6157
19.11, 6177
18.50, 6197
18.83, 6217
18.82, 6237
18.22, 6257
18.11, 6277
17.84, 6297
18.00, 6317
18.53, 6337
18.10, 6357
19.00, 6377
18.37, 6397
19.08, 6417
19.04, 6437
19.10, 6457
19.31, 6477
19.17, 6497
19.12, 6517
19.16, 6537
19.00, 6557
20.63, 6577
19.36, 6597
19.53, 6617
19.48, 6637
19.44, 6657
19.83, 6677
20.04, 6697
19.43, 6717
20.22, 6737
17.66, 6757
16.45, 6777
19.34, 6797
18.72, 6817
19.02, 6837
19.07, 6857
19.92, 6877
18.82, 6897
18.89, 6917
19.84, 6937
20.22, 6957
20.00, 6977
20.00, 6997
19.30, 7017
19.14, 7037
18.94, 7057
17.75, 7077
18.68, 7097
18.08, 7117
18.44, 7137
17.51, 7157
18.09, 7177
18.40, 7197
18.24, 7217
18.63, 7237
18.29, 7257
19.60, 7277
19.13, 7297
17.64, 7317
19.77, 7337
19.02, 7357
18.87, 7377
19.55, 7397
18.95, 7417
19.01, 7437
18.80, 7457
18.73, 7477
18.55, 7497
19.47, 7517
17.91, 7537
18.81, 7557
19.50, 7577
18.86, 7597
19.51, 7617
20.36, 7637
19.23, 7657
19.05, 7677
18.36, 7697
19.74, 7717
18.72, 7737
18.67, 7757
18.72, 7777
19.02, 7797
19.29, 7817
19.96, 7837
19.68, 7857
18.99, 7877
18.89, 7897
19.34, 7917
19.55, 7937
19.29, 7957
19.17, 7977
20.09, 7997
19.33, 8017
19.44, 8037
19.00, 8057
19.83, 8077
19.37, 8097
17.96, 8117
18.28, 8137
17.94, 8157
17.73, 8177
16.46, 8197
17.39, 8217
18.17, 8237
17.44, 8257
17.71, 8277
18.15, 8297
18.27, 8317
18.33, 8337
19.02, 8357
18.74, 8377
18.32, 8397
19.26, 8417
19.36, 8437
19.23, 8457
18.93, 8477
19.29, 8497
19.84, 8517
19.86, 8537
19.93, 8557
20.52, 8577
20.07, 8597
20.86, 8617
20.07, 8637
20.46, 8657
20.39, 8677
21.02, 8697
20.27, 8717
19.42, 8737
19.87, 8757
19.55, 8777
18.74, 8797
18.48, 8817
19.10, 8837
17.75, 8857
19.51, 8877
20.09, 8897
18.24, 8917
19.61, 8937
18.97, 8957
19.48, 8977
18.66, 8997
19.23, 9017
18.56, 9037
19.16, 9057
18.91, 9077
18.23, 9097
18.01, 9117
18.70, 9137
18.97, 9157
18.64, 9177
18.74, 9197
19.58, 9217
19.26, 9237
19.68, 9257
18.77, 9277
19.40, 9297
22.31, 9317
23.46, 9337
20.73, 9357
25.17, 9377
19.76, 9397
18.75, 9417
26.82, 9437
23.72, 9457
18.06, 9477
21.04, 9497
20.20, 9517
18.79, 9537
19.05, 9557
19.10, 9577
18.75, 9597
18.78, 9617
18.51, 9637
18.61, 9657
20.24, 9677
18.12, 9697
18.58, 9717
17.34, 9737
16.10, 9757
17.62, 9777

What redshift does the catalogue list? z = 0.15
